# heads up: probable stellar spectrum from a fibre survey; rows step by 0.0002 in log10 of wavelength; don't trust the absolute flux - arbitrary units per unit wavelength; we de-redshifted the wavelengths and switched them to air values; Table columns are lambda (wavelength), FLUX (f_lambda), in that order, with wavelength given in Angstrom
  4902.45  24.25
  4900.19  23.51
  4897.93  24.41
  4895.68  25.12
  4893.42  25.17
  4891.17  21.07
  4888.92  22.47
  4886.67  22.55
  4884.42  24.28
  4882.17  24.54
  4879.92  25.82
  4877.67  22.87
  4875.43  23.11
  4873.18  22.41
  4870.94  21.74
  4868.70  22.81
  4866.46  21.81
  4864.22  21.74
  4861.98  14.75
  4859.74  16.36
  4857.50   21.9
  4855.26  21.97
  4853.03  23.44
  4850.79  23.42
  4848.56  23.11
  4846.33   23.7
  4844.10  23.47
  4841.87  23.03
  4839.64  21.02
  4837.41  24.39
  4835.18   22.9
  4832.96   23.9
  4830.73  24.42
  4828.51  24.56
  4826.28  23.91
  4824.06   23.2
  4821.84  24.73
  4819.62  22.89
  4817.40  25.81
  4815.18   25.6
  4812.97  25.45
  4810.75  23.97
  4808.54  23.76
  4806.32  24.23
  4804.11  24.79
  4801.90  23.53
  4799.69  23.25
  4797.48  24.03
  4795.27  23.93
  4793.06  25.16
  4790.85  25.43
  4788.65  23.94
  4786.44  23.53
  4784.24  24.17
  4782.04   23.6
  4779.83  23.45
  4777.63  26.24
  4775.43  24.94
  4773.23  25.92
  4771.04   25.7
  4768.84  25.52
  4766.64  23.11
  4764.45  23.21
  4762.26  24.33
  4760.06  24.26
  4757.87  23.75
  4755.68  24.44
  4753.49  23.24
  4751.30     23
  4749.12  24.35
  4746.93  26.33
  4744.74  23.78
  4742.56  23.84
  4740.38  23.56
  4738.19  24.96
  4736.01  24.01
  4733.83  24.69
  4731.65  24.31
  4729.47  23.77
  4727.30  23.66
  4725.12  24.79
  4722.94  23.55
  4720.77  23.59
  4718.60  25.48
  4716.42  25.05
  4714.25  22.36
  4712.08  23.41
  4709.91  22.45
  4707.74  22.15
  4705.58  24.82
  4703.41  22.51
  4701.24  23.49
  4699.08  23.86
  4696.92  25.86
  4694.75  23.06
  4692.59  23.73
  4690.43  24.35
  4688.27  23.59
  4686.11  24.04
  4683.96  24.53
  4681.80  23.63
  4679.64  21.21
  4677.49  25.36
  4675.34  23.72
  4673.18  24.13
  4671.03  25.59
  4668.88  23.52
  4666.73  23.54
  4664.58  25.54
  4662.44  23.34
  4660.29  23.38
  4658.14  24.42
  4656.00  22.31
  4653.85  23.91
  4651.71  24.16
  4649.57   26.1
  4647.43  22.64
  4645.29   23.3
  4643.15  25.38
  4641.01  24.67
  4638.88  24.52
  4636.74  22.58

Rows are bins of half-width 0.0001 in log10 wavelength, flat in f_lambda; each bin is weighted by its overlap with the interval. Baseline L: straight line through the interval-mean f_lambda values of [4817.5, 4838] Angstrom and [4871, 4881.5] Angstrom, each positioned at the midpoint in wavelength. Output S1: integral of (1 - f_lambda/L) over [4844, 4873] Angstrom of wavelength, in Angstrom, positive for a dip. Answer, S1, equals 2.6 Angstrom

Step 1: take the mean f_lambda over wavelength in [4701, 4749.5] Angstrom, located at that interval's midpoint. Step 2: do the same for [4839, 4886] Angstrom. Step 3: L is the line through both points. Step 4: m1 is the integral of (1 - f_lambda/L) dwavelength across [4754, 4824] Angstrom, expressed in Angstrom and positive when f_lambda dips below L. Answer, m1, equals -3.67 Angstrom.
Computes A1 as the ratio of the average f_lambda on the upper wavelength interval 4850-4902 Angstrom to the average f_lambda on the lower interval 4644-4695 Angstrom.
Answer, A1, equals 0.94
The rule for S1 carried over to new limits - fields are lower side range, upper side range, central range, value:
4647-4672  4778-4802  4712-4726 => 0.0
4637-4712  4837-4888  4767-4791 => -1.7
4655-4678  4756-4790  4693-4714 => 0.6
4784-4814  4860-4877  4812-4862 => -1.4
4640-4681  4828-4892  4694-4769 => -1.5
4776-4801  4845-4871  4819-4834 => -0.9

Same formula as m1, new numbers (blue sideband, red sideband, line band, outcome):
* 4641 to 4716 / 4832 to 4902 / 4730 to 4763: -1.08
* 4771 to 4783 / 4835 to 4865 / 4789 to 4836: -1.79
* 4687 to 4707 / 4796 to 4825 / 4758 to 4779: -0.54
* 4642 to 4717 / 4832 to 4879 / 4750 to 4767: -0.48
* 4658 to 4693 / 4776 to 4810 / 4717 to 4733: -0.09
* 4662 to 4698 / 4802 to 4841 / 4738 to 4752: -0.11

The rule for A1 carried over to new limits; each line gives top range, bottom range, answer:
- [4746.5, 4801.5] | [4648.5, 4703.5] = 1.01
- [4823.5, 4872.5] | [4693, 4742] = 0.94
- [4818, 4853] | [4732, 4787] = 0.97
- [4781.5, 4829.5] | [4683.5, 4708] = 1.02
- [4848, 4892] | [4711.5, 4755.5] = 0.92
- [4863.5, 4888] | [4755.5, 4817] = 0.95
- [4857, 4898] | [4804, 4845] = 0.93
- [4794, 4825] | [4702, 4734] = 1.02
